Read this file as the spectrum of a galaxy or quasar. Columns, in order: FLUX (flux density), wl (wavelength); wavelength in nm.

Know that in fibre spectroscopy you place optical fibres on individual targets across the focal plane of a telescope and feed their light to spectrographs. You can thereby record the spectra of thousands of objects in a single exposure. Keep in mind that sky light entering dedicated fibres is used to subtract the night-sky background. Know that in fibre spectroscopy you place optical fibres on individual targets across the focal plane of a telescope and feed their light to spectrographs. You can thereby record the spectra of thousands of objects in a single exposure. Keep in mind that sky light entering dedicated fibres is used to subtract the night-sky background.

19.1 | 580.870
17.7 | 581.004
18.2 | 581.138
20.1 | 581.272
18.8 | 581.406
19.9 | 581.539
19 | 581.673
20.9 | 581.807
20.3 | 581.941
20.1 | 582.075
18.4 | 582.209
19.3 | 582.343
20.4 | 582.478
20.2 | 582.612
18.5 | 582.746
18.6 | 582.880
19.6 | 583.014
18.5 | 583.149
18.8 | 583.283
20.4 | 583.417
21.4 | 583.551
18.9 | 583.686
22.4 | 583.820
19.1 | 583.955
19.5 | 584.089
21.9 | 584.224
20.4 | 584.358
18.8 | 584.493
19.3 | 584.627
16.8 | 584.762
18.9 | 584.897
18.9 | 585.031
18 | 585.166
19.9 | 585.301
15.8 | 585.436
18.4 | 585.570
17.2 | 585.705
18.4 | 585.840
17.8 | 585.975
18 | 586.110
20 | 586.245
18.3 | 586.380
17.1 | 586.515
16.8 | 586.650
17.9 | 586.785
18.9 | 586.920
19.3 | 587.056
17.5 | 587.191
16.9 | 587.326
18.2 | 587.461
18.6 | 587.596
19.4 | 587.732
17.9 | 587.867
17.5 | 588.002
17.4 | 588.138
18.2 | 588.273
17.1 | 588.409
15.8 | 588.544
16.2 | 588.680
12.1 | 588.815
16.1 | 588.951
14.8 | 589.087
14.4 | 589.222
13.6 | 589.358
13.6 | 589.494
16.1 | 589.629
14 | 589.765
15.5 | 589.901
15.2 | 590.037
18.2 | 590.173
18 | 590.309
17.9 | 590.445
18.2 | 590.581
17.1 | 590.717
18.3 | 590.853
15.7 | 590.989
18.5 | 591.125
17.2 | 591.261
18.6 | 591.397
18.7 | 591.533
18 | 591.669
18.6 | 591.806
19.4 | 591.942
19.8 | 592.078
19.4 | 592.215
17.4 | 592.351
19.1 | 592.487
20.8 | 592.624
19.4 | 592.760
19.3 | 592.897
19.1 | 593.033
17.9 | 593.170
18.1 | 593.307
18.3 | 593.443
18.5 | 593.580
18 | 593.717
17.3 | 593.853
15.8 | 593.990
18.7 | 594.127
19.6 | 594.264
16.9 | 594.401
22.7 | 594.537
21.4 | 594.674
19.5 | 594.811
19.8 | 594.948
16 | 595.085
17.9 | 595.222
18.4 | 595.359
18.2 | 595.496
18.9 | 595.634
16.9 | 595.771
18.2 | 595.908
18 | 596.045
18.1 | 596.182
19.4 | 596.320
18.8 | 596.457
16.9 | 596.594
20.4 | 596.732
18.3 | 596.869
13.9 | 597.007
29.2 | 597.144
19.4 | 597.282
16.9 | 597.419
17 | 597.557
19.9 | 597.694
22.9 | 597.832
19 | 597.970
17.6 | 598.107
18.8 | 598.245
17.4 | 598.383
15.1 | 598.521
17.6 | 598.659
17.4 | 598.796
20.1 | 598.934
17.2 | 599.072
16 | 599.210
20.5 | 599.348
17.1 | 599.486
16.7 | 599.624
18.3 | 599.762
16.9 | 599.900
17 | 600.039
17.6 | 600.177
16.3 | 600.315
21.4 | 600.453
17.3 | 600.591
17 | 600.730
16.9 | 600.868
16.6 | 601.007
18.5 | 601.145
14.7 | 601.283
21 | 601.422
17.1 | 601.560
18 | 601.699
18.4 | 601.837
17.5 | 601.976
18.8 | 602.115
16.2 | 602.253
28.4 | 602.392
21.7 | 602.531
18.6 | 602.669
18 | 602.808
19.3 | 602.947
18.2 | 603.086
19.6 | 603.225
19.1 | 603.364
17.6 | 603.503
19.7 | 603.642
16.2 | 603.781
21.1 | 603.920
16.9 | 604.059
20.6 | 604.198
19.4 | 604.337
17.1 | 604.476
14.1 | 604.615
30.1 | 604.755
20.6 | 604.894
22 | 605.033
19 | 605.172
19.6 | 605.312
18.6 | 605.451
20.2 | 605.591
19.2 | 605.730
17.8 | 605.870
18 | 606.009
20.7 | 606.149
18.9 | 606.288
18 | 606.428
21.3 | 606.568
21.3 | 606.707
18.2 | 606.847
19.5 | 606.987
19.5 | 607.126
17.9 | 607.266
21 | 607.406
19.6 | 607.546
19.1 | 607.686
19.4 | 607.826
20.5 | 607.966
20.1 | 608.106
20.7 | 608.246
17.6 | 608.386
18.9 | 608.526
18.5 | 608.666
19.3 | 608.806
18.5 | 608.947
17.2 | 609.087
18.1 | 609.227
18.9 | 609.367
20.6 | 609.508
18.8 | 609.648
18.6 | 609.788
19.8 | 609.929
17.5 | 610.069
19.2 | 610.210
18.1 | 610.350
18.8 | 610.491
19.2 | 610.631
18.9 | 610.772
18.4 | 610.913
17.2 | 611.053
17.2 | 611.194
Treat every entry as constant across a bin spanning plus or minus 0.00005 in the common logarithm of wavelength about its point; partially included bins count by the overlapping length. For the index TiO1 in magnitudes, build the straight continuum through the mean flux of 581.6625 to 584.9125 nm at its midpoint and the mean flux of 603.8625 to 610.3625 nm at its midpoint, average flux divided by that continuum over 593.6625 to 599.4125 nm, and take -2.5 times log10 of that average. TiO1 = 0.05 mag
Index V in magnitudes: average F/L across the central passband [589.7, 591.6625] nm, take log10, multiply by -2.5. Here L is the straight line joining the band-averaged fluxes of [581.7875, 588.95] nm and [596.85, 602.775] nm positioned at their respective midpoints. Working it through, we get 0.08 mag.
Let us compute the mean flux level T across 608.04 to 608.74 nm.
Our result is 19.2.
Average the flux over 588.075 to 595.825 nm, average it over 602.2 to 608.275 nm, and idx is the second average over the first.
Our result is 1.11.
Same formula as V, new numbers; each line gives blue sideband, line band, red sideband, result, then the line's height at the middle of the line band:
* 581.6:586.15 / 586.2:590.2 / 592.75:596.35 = 0.13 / 18.9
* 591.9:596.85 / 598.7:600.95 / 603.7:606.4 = 0.08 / 19.1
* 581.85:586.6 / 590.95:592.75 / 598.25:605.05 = 0.01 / 18.8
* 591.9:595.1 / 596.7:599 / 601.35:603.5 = 0.01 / 19.1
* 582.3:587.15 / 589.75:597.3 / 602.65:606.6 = 0.04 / 19.1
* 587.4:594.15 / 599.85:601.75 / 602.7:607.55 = 0.07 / 18.8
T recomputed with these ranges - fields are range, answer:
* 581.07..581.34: 19.1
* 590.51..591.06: 17.3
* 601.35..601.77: 18.7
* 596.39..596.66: 17.9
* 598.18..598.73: 17.2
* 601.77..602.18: 18.2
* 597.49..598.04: 19.7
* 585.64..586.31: 18.3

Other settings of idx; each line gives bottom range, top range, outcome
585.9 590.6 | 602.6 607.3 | 1.14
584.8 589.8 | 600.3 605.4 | 1.11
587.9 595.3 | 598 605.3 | 1.05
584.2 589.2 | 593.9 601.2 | 1.03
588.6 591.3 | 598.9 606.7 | 1.17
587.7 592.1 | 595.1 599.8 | 1.09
